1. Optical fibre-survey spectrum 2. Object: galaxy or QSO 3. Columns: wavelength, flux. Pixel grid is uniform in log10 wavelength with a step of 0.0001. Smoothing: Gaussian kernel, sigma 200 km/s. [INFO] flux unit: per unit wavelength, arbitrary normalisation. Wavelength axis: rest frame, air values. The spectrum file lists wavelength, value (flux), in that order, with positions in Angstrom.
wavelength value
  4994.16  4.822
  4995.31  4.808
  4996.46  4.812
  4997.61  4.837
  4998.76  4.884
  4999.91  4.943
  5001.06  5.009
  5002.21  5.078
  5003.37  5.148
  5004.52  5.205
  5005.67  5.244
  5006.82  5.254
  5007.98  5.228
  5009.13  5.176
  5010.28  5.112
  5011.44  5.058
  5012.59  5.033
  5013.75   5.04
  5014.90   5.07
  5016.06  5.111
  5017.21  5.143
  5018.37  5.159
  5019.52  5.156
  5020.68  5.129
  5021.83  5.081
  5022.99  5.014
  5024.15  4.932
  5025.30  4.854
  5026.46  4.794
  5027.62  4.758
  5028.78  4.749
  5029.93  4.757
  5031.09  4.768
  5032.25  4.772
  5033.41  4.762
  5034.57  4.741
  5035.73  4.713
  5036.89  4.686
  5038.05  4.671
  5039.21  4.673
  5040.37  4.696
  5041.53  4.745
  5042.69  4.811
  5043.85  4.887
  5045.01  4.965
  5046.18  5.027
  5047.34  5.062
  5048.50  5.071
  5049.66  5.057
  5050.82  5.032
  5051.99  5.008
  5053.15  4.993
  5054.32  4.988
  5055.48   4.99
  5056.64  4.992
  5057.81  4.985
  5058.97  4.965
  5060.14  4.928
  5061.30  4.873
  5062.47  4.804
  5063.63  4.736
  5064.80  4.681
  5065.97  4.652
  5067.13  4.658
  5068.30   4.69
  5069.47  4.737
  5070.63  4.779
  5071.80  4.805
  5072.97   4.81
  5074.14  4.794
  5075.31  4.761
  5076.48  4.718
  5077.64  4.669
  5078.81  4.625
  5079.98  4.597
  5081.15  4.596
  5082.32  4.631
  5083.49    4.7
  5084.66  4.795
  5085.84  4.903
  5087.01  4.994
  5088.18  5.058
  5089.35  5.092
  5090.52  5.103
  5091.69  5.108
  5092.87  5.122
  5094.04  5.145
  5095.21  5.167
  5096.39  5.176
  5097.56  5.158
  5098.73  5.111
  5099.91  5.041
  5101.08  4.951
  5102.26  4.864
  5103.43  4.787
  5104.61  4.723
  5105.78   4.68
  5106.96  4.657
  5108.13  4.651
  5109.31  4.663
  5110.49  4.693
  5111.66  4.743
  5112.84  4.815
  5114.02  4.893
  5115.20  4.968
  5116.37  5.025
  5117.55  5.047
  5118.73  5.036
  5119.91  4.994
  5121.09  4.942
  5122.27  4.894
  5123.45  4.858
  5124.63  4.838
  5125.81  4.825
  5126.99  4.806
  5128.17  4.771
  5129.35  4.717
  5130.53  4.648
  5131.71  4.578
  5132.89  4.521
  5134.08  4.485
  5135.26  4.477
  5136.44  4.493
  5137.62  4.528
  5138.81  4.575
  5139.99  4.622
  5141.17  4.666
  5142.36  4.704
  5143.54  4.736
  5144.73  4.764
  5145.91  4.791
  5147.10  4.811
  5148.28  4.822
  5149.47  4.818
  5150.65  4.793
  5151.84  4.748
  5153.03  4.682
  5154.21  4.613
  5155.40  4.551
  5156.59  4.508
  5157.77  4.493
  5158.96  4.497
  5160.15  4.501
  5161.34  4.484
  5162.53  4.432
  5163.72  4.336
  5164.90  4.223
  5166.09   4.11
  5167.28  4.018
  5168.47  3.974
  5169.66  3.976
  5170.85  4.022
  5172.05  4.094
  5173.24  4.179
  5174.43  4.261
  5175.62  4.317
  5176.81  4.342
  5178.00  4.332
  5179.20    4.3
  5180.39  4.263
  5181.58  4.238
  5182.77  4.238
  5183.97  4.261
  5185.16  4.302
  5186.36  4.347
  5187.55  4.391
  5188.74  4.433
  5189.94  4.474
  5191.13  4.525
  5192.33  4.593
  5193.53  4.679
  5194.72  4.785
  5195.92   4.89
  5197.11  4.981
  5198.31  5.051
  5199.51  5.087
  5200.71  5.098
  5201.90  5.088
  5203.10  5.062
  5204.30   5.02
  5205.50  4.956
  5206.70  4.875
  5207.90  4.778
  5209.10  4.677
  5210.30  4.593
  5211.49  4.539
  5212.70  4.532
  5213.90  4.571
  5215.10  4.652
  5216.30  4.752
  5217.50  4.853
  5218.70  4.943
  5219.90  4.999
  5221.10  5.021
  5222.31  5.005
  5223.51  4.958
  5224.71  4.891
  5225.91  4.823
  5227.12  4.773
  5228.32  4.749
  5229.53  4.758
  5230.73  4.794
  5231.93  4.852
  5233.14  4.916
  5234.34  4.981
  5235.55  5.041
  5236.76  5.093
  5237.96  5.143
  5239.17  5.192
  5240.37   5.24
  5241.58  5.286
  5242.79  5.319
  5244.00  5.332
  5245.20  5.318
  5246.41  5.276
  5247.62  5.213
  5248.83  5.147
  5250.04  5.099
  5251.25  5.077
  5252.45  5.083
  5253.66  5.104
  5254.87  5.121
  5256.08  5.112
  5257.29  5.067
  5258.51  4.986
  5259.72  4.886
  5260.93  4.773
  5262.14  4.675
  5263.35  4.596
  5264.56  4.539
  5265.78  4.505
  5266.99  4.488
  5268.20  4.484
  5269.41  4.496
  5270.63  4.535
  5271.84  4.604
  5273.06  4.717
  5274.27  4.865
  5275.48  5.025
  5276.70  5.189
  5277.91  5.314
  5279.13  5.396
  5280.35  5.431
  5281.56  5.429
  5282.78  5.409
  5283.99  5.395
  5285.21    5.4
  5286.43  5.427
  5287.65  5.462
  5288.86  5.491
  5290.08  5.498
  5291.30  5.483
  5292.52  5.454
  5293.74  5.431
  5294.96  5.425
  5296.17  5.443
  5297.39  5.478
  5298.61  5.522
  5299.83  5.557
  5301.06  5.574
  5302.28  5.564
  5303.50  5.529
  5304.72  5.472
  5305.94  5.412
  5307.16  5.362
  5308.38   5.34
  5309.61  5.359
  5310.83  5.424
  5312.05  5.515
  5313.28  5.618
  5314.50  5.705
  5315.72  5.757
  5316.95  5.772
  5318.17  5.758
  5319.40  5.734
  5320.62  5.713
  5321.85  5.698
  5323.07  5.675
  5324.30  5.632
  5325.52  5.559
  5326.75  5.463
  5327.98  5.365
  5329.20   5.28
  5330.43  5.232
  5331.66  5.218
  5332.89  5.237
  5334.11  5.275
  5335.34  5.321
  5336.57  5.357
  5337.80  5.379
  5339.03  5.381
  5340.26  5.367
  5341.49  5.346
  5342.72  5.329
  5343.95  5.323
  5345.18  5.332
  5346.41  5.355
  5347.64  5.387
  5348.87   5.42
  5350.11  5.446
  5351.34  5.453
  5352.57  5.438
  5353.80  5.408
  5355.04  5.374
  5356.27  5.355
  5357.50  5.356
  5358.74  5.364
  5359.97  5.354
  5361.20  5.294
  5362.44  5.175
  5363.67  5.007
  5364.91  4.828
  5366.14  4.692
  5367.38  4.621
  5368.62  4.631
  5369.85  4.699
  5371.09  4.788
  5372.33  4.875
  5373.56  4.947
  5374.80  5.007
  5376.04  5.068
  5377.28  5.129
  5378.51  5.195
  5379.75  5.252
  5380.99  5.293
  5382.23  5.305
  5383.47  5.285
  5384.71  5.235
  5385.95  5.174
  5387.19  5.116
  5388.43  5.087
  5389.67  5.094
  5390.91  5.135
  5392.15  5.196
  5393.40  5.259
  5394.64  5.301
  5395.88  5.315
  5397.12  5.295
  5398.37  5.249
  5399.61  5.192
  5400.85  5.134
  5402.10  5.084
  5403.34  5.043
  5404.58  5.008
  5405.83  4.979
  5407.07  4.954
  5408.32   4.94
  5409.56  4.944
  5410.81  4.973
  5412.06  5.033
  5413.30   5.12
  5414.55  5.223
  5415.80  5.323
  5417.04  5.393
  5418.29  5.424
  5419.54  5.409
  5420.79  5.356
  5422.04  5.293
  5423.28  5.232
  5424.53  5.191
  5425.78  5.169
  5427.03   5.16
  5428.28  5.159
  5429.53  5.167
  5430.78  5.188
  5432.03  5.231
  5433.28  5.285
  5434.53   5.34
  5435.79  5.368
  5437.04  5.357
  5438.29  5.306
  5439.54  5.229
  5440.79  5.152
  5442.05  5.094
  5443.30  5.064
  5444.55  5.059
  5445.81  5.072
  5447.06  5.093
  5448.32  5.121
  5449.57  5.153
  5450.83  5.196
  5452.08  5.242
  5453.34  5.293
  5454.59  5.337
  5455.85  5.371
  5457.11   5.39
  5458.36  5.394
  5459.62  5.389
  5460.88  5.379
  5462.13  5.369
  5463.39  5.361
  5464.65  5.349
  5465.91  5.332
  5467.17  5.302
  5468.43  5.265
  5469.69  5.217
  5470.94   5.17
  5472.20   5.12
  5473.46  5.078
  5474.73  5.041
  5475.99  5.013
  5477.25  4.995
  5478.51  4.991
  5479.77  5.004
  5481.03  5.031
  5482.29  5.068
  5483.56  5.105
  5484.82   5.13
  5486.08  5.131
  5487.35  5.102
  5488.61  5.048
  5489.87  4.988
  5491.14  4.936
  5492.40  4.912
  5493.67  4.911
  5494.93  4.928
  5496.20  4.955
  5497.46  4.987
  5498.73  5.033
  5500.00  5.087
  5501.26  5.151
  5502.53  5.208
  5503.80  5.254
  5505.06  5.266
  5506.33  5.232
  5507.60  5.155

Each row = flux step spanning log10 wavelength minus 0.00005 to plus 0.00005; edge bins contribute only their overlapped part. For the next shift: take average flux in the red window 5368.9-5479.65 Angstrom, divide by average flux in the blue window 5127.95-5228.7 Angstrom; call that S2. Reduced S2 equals 1.1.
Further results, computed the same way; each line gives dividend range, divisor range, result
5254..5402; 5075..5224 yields 1.12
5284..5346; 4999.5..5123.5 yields 1.11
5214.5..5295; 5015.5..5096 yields 1.03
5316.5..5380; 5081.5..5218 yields 1.13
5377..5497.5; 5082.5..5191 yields 1.11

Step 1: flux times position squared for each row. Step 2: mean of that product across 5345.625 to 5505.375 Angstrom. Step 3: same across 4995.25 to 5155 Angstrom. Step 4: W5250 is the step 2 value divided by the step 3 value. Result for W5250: 1.21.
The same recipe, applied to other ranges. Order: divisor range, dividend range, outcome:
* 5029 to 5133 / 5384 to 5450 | 1.21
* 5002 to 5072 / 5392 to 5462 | 1.23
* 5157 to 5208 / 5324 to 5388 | 1.24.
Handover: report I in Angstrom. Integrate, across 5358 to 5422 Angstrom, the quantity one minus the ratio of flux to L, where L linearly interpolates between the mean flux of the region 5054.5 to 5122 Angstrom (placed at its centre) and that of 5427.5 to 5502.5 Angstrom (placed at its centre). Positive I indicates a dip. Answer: -0.16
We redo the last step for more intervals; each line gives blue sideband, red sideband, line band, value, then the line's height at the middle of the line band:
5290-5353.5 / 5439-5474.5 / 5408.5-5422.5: 0.2 Angstrom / 5.3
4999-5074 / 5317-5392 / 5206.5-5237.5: 1.8 Angstrom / 5.12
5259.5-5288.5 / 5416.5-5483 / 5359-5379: 0.6 Angstrom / 5.1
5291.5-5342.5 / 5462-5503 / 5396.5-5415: 0.7 Angstrom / 5.27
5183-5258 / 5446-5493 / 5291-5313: -2.1 Angstrom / 4.98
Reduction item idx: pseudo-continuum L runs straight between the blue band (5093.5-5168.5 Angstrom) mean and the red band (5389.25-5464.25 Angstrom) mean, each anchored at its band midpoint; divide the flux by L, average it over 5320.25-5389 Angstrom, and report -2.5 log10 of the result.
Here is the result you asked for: -0.033 mag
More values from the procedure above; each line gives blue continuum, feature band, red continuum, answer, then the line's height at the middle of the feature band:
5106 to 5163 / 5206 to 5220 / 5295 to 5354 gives 0.07 mag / 5.02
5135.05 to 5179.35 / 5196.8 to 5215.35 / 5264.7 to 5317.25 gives -0.02 mag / 4.76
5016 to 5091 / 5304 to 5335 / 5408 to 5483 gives -0.08 mag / 5.09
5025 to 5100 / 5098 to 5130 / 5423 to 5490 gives 0.01 mag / 4.91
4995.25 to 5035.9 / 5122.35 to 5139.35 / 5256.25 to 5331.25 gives 0.10 mag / 5.11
